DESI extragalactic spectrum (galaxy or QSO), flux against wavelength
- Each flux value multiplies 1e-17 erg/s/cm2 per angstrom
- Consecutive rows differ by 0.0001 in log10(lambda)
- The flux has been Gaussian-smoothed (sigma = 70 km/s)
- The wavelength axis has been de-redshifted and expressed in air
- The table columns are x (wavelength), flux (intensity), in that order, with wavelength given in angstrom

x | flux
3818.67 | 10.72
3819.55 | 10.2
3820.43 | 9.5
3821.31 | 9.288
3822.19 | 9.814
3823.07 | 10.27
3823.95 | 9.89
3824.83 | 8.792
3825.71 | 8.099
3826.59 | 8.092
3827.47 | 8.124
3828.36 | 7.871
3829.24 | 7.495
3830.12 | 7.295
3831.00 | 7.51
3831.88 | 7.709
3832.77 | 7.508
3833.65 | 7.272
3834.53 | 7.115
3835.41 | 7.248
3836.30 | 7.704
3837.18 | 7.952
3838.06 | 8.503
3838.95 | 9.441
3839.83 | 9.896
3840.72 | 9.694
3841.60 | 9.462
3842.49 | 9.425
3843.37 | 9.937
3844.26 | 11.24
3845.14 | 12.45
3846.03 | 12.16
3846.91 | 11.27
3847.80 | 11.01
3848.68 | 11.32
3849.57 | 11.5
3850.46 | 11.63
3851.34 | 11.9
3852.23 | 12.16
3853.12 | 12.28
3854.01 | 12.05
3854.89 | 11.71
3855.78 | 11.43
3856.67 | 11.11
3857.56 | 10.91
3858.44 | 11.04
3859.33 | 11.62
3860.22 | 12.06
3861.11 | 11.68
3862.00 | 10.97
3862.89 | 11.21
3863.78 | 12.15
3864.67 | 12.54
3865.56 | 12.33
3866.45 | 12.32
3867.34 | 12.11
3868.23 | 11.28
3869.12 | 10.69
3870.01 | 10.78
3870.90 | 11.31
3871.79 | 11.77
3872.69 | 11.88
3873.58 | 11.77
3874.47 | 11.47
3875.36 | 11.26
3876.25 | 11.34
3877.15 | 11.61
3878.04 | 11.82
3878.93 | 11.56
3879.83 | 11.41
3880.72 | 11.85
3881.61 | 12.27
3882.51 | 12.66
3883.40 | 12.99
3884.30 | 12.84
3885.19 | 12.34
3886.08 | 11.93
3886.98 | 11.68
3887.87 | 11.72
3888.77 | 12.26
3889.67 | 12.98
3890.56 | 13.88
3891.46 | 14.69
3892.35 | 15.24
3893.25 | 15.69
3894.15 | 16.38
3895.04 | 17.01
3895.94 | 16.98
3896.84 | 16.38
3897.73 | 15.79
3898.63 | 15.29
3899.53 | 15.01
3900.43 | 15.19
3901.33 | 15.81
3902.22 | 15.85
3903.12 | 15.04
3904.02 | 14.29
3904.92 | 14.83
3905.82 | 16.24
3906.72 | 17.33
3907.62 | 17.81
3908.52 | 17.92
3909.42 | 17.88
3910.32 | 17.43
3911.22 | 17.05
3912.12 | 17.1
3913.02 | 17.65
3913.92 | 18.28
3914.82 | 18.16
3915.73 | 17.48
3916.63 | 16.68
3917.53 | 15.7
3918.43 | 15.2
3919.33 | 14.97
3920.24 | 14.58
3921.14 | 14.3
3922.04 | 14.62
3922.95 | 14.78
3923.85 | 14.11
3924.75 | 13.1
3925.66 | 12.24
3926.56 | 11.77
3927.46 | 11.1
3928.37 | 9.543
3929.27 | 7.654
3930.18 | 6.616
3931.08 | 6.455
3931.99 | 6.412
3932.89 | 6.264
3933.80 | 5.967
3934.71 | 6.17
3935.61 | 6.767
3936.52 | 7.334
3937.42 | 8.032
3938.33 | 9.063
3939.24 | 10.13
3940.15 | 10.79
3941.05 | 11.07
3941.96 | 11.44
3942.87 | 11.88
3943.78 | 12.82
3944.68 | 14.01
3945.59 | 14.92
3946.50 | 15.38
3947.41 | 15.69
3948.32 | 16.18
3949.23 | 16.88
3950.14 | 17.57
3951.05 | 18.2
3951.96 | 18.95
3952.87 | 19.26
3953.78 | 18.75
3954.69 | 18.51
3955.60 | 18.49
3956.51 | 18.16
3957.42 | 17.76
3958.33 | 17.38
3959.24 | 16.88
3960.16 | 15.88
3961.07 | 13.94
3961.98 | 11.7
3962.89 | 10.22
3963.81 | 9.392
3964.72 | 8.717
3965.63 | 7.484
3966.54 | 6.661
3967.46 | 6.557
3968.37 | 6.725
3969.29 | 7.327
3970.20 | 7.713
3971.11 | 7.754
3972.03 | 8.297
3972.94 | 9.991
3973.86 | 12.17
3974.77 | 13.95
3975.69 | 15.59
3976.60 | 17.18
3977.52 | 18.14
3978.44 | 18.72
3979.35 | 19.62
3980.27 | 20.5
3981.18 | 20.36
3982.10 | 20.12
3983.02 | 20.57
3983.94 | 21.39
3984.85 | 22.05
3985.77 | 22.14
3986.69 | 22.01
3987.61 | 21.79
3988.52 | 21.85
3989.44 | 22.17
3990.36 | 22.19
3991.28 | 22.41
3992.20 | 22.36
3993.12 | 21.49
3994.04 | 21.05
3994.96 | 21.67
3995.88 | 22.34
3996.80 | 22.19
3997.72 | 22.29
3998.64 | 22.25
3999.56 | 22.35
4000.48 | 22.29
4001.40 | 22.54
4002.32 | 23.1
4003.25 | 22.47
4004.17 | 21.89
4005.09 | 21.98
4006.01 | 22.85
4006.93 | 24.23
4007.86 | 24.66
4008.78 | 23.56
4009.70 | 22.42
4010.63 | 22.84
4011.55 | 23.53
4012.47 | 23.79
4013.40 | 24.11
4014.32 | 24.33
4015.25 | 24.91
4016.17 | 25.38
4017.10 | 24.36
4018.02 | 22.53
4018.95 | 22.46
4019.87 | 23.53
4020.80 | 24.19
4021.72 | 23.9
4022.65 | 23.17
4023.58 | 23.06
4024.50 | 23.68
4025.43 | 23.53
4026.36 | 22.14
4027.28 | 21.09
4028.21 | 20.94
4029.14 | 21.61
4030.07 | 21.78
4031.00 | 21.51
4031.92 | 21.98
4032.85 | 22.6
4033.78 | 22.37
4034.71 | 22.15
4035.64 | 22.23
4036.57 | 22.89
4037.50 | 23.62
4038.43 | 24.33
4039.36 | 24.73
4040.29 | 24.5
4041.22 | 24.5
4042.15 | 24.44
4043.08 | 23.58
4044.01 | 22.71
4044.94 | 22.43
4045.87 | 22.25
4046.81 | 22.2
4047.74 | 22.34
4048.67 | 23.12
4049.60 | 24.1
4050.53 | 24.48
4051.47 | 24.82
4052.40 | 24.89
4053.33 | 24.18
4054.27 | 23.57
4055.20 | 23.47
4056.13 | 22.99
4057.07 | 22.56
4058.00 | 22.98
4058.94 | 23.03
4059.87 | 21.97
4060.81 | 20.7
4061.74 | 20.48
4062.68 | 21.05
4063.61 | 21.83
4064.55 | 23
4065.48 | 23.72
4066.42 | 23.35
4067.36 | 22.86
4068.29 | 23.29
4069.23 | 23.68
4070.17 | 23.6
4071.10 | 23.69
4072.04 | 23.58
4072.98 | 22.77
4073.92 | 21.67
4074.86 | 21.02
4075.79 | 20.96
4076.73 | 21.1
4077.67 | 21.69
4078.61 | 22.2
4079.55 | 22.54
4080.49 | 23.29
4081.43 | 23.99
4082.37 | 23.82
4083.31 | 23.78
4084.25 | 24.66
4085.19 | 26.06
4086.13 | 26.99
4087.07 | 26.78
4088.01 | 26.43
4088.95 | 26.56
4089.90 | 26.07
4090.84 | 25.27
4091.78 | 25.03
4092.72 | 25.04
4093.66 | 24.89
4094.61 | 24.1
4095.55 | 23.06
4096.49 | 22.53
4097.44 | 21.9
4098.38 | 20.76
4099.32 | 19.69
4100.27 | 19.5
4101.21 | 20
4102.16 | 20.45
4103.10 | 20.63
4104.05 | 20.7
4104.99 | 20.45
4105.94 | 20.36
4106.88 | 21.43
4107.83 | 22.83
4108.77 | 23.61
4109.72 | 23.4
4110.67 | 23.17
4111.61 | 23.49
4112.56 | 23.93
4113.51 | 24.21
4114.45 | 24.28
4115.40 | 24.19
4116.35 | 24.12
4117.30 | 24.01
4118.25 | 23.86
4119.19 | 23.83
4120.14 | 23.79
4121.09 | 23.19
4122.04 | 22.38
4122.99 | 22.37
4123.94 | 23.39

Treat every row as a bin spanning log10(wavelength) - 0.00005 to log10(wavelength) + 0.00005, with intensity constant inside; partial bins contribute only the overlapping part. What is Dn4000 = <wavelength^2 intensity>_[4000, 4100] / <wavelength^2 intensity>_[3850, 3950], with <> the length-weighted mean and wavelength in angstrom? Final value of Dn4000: 1.9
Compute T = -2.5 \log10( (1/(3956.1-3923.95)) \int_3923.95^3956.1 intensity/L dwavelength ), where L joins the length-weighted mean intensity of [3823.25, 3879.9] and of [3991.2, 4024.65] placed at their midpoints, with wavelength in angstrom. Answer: 0.41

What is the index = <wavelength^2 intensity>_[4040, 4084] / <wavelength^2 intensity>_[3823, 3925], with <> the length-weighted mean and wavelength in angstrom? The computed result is 2.01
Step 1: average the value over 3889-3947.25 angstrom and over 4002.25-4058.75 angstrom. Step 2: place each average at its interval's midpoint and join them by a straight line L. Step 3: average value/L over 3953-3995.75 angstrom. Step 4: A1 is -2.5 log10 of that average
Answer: 0.14 mag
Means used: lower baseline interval 13.6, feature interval 16.3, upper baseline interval 23.2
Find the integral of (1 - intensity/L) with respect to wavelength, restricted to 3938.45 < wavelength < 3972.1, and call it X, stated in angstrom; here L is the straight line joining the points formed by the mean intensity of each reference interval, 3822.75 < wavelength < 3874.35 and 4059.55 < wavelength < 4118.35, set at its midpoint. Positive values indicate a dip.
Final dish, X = 5.6 angstrom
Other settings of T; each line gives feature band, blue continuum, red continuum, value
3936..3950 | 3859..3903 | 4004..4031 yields 0.38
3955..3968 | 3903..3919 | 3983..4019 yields 0.48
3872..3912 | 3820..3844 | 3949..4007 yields -0.15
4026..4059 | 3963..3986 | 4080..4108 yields -0.20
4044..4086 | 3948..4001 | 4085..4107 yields -0.07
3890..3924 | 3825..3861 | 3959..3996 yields -0.25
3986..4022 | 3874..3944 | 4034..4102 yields -0.19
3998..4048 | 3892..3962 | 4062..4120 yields -0.18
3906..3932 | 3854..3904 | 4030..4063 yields 0.05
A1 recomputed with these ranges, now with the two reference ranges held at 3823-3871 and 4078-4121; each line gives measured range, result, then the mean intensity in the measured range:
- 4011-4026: -0.23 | 23.8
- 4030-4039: -0.13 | 22.6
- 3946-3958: -0.13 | 17.7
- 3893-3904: -0.22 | 15.8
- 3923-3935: 0.48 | 9.26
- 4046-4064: -0.09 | 22.9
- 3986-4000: -0.23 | 22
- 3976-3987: -0.17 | 20.1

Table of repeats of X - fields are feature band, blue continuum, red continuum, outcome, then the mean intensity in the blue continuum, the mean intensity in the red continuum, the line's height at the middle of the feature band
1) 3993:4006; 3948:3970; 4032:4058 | -2.67 angstrom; 14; 23.4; 18.4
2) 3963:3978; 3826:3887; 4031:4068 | 6.49 angstrom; 10.7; 23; 18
